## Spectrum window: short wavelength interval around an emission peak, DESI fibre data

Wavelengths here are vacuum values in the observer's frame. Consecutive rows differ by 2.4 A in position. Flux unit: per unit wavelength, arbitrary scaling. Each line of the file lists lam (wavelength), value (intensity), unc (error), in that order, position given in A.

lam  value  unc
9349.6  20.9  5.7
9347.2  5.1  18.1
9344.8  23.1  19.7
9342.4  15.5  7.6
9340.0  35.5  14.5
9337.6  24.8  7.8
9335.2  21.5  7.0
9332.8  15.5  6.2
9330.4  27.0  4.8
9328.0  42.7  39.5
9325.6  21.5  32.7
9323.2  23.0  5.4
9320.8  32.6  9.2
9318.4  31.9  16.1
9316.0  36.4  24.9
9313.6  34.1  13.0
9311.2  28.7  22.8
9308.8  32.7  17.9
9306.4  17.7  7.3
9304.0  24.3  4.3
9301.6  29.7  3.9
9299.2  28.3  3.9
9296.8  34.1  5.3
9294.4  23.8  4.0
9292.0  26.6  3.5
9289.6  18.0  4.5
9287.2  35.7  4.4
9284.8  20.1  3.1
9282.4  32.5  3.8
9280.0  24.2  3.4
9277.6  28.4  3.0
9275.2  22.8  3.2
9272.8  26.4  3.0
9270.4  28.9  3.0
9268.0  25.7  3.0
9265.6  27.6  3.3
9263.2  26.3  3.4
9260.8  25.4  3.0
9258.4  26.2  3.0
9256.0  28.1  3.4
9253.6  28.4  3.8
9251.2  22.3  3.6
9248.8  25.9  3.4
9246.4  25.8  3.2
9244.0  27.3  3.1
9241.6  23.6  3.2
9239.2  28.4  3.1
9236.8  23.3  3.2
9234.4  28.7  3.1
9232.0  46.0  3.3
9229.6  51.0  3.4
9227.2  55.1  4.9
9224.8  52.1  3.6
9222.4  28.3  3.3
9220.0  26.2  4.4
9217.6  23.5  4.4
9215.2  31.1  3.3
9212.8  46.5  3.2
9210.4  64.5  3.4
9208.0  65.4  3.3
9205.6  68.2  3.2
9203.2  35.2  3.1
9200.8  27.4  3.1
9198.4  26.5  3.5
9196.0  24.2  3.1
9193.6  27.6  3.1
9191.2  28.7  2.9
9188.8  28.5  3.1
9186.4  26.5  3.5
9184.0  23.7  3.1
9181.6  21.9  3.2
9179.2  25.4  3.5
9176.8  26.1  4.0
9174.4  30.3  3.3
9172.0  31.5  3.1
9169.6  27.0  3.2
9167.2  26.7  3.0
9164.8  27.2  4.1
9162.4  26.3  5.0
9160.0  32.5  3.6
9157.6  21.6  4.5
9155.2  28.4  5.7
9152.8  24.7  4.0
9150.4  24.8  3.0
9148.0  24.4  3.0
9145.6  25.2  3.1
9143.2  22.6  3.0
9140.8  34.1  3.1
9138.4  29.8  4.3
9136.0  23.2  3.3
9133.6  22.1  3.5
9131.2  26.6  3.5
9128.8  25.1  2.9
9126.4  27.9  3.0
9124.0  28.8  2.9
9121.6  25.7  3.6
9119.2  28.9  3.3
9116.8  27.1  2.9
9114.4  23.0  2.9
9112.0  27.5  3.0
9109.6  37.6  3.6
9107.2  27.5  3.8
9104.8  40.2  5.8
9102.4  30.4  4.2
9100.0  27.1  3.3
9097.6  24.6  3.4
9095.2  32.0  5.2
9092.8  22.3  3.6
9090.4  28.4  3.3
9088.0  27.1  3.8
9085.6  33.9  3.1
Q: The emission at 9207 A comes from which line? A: [S II] 6716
